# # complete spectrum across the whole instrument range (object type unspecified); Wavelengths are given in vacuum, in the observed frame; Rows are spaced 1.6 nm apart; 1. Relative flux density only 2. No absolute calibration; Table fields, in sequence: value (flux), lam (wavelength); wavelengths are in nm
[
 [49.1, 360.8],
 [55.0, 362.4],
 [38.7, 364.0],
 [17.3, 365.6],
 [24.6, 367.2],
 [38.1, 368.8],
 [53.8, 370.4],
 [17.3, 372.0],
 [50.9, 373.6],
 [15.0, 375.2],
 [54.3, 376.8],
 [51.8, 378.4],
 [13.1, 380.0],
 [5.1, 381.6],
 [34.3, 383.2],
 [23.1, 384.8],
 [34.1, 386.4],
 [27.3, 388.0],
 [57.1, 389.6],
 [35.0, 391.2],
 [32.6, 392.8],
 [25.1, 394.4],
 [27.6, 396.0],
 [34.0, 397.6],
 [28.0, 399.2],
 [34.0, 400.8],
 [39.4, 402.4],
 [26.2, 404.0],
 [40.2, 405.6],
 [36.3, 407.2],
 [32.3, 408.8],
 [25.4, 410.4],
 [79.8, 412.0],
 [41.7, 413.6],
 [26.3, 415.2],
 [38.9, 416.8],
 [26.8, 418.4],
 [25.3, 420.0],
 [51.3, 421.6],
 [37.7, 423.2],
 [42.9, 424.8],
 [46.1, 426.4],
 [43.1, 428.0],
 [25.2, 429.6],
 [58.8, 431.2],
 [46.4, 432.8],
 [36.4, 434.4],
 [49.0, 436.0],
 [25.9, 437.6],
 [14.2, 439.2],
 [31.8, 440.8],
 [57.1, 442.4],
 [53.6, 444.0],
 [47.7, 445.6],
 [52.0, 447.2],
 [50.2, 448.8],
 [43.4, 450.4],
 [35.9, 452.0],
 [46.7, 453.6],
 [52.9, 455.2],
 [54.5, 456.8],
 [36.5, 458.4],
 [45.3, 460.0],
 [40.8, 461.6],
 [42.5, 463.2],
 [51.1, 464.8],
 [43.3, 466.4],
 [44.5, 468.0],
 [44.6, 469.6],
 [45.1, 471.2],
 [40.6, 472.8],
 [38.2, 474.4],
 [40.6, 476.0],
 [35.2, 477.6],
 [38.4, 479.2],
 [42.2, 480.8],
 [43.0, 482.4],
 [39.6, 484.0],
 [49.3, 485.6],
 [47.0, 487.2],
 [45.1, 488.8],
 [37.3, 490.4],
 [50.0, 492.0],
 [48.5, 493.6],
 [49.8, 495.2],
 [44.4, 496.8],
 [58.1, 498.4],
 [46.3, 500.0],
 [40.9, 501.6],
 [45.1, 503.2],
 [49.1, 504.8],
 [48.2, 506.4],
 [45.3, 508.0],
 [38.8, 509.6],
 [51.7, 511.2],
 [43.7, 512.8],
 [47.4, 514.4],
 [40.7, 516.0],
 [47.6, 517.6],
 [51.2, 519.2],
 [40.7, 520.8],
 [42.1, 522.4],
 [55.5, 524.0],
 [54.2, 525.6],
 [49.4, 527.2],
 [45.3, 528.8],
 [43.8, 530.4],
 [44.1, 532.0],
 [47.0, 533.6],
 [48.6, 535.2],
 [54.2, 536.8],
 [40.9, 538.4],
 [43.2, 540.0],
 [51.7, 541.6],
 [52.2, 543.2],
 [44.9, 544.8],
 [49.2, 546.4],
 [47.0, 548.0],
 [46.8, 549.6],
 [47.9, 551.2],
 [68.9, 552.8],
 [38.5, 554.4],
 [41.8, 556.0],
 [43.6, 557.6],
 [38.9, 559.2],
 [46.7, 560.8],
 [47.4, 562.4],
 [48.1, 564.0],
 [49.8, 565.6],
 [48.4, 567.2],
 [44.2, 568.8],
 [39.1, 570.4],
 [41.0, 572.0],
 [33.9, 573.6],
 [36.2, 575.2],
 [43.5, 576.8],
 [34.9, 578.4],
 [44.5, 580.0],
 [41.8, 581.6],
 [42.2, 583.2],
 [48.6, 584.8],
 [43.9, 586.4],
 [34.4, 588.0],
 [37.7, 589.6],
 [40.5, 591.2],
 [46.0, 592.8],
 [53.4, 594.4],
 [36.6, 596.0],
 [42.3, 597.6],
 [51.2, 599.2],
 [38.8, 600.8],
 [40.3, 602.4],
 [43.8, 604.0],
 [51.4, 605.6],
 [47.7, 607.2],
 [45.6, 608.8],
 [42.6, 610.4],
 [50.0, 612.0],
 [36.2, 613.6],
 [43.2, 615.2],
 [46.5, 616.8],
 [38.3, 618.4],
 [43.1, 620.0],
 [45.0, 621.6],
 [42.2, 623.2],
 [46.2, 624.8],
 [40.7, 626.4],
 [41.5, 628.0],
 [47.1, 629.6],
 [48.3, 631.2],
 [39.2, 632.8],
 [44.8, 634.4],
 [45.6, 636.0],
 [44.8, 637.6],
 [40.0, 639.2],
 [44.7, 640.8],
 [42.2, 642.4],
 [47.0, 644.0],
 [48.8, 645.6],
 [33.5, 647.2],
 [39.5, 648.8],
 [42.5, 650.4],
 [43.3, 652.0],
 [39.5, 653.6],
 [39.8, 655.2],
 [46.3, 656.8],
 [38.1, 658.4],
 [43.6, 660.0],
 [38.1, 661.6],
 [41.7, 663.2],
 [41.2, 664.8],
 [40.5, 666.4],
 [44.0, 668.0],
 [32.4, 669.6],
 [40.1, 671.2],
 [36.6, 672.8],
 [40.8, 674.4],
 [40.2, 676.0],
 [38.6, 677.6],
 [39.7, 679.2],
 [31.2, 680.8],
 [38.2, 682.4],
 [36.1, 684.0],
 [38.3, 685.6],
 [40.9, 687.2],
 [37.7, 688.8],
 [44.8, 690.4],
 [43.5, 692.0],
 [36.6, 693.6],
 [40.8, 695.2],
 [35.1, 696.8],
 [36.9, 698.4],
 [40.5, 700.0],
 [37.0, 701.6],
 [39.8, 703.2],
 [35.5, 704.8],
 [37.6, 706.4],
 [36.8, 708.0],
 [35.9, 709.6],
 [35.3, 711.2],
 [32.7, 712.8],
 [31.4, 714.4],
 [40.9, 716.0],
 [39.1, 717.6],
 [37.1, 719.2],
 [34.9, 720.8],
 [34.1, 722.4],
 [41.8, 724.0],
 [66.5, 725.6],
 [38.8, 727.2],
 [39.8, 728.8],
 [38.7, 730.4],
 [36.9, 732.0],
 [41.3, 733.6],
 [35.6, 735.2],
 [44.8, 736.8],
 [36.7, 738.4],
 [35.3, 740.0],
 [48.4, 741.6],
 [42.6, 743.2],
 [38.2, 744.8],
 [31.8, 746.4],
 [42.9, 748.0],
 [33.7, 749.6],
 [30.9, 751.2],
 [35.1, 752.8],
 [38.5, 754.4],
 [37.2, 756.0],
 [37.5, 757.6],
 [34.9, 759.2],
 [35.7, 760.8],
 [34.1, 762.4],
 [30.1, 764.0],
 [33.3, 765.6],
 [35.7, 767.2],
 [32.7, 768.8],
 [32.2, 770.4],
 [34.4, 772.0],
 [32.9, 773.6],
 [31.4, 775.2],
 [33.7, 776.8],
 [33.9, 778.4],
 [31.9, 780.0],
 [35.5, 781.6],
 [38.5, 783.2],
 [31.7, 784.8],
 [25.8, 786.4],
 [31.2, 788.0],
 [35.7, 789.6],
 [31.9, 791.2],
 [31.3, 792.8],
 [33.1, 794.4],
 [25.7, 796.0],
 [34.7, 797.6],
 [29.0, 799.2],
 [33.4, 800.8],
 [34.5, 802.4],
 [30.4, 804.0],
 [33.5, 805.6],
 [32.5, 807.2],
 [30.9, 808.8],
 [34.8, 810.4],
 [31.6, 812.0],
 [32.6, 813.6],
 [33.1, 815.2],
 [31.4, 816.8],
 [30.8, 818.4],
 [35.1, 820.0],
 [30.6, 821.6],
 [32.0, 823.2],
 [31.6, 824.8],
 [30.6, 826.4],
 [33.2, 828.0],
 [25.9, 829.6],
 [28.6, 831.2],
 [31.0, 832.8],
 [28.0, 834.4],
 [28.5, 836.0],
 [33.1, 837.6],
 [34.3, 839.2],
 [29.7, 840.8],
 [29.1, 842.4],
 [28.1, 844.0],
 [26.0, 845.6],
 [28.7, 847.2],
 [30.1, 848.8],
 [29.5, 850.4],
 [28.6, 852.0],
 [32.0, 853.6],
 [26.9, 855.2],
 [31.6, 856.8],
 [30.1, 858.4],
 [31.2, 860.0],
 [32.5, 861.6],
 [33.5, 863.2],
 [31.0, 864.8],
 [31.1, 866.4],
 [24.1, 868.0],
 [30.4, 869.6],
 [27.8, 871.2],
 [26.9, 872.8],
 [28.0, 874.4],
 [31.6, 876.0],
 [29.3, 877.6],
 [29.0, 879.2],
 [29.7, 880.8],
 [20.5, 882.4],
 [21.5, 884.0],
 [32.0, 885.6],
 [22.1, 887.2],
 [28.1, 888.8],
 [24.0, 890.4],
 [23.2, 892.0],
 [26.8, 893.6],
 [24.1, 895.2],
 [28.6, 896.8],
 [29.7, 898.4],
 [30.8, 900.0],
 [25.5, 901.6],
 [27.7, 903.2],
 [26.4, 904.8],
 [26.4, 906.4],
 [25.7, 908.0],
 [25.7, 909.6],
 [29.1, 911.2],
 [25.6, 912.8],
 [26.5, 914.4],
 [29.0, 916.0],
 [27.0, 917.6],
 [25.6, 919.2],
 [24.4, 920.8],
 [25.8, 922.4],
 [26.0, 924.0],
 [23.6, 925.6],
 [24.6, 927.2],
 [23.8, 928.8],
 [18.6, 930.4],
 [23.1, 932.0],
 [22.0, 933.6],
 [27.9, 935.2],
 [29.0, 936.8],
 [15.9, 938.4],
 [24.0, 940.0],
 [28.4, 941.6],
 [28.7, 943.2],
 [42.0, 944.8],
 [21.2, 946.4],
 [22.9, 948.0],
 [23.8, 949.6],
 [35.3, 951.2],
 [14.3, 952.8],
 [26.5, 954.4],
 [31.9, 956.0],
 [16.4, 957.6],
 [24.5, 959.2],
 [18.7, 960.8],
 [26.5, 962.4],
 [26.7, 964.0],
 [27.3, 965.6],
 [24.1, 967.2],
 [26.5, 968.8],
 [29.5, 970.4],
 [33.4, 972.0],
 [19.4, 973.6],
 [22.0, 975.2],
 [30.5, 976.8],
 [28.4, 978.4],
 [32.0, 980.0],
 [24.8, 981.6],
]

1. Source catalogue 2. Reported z 0.10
